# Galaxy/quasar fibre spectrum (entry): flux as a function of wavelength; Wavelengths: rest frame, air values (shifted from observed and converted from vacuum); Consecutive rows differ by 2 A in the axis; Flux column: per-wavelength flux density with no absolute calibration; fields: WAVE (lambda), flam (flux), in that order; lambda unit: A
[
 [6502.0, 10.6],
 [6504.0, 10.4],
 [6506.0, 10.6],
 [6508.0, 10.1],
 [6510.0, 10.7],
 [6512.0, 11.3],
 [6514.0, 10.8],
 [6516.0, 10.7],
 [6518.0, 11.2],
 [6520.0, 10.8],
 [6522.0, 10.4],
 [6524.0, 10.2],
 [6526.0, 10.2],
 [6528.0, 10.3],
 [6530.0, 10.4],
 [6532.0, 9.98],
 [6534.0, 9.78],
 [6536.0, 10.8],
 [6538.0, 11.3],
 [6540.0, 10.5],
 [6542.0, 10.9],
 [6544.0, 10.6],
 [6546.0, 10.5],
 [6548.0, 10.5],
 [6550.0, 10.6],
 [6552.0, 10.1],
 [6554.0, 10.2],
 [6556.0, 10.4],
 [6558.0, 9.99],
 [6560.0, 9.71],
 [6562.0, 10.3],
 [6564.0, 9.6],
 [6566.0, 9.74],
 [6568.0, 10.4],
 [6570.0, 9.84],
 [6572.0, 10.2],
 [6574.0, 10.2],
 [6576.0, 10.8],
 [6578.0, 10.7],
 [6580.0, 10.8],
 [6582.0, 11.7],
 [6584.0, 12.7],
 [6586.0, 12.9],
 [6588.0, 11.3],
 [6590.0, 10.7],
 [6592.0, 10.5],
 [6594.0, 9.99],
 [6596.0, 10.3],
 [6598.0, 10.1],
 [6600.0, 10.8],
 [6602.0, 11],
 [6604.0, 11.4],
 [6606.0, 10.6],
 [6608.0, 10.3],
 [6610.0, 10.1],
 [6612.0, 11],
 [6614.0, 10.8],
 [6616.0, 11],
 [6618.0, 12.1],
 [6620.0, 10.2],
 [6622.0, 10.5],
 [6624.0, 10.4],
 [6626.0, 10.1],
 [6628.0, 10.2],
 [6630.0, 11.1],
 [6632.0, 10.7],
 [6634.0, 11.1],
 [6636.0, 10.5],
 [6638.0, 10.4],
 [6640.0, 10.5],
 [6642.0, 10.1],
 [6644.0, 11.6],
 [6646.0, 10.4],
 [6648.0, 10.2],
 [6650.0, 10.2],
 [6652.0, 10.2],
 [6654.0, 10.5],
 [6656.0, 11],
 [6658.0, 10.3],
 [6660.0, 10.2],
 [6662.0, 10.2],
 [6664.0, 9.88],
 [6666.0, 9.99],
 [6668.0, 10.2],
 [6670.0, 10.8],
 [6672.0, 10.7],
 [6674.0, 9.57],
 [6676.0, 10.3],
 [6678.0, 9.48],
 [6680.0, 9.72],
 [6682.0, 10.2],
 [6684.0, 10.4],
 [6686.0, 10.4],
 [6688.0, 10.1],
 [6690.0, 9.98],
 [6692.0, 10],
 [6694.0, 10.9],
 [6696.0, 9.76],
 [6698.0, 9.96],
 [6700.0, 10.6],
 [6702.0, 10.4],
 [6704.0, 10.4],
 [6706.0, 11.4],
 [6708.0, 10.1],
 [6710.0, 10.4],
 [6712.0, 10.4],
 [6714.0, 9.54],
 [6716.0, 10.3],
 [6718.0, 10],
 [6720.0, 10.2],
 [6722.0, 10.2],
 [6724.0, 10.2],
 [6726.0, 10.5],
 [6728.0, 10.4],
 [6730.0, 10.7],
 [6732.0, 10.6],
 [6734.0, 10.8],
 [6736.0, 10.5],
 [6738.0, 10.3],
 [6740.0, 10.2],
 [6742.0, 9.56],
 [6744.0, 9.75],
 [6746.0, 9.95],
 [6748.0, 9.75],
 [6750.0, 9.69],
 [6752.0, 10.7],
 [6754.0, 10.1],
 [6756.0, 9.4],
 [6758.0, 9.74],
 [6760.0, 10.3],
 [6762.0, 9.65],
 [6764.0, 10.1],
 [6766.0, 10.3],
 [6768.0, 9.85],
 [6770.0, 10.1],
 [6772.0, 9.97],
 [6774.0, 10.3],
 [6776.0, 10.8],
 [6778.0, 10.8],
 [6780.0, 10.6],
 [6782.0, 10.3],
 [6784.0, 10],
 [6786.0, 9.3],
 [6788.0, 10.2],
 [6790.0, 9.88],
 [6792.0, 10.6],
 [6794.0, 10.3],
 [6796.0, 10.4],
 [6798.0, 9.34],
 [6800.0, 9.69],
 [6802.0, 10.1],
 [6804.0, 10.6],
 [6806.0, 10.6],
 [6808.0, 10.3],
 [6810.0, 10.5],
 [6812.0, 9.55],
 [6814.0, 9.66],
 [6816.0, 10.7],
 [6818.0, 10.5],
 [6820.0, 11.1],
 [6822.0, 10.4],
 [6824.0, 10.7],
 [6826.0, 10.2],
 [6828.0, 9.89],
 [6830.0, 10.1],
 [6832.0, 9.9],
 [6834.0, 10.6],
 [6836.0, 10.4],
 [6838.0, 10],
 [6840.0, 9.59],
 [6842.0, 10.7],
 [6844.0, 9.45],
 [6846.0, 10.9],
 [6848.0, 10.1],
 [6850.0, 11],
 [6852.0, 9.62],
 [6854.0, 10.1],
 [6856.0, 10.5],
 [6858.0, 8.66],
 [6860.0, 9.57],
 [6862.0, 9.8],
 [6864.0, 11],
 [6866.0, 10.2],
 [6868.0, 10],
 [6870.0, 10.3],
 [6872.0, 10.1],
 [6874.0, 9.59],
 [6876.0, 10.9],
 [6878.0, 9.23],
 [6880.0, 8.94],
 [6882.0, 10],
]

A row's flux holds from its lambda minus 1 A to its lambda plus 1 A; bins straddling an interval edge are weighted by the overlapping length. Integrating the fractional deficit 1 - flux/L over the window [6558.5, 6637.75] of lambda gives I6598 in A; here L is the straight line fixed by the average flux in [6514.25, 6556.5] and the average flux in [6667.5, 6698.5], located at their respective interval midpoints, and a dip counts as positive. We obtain -2.4 A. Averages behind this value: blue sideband 10.5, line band 10.7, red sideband 10.2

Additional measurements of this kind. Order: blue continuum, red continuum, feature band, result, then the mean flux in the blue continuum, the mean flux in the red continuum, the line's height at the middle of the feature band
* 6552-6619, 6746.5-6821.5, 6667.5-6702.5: 0.7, 10.7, 10.2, 10.4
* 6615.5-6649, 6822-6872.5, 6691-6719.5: 0.5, 10.6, 10.1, 10.5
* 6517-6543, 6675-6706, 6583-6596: -1.1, 10.5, 10.2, 10.4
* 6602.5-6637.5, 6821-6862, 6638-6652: 0.2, 10.7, 10.1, 10.6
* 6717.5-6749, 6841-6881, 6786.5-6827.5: -0.5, 10.2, 10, 10.1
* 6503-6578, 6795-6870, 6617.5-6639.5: -0.6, 10.4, 10.2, 10.3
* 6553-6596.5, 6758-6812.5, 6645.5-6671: 0.3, 10.6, 10.2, 10.4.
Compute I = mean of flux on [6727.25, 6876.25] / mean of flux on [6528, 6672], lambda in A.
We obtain 0.96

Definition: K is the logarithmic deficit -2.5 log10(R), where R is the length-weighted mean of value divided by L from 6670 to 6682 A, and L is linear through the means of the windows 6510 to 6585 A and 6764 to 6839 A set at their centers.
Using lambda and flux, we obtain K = 0.035 mag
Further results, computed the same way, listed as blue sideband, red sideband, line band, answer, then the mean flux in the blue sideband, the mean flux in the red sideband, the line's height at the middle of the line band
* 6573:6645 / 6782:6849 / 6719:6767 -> 0.03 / 10.8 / 10.2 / 10.4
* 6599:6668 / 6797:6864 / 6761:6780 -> 0.01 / 10.6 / 10.2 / 10.3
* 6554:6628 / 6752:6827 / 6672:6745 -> 0.01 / 10.6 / 10.2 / 10.4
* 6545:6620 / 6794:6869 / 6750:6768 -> 0.03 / 10.6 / 10.2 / 10.3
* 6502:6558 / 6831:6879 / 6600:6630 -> -0.03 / 10.5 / 10.1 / 10.4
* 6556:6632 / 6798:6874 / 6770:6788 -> 0.00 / 10.6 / 10.2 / 10.3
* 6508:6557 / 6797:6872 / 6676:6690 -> 0.03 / 10.5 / 10.2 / 10.4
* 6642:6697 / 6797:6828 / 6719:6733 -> -0.01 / 10.3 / 10.3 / 10.3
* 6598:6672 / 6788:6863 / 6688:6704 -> 0.02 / 10.6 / 10.2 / 10.4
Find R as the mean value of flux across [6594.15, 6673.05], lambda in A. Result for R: 10.5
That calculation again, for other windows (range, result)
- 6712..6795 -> 10.2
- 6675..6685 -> 10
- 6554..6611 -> 10.6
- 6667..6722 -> 10.2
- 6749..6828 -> 10.2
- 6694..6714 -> 10.4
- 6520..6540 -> 10.4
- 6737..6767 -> 9.97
